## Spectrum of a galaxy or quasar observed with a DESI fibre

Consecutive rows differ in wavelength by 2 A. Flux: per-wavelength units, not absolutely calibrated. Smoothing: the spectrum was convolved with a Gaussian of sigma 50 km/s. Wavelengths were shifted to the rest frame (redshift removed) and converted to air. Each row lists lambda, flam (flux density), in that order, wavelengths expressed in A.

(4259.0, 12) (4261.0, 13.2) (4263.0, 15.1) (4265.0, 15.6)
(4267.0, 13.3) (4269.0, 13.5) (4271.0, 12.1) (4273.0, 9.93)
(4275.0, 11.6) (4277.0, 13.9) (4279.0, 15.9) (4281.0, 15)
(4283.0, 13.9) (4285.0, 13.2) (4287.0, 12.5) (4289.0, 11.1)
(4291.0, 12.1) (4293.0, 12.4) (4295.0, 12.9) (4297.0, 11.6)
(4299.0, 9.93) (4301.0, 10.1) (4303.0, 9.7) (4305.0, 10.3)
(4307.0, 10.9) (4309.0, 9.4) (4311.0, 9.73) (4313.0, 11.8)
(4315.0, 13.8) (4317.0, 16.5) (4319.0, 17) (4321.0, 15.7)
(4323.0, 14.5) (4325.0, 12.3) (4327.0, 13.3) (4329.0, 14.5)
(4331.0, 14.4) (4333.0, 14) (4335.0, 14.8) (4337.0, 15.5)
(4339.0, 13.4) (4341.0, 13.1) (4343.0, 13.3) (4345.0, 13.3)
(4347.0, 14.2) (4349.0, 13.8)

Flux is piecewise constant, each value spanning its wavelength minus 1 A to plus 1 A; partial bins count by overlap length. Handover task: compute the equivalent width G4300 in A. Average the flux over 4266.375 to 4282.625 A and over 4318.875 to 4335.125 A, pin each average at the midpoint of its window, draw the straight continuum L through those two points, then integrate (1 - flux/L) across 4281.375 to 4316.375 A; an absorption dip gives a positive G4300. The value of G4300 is 5.4 A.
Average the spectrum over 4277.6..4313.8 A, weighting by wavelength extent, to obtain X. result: 11.8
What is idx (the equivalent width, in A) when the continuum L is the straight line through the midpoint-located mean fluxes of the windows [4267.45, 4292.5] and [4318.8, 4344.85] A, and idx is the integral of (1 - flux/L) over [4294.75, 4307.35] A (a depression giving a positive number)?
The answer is 2.6 A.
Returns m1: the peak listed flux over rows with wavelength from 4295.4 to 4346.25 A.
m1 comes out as 17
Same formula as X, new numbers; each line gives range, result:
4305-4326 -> 13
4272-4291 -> 13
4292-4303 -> 11.2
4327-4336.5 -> 14.4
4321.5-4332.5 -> 13.9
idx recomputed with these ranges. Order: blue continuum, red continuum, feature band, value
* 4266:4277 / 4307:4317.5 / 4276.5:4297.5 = -1.78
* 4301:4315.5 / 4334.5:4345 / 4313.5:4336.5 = -4.18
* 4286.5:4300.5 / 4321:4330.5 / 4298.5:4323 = 1.40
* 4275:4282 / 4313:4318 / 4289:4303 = 3.02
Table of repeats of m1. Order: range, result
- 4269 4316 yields 15.9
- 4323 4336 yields 14.8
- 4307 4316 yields 13.8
